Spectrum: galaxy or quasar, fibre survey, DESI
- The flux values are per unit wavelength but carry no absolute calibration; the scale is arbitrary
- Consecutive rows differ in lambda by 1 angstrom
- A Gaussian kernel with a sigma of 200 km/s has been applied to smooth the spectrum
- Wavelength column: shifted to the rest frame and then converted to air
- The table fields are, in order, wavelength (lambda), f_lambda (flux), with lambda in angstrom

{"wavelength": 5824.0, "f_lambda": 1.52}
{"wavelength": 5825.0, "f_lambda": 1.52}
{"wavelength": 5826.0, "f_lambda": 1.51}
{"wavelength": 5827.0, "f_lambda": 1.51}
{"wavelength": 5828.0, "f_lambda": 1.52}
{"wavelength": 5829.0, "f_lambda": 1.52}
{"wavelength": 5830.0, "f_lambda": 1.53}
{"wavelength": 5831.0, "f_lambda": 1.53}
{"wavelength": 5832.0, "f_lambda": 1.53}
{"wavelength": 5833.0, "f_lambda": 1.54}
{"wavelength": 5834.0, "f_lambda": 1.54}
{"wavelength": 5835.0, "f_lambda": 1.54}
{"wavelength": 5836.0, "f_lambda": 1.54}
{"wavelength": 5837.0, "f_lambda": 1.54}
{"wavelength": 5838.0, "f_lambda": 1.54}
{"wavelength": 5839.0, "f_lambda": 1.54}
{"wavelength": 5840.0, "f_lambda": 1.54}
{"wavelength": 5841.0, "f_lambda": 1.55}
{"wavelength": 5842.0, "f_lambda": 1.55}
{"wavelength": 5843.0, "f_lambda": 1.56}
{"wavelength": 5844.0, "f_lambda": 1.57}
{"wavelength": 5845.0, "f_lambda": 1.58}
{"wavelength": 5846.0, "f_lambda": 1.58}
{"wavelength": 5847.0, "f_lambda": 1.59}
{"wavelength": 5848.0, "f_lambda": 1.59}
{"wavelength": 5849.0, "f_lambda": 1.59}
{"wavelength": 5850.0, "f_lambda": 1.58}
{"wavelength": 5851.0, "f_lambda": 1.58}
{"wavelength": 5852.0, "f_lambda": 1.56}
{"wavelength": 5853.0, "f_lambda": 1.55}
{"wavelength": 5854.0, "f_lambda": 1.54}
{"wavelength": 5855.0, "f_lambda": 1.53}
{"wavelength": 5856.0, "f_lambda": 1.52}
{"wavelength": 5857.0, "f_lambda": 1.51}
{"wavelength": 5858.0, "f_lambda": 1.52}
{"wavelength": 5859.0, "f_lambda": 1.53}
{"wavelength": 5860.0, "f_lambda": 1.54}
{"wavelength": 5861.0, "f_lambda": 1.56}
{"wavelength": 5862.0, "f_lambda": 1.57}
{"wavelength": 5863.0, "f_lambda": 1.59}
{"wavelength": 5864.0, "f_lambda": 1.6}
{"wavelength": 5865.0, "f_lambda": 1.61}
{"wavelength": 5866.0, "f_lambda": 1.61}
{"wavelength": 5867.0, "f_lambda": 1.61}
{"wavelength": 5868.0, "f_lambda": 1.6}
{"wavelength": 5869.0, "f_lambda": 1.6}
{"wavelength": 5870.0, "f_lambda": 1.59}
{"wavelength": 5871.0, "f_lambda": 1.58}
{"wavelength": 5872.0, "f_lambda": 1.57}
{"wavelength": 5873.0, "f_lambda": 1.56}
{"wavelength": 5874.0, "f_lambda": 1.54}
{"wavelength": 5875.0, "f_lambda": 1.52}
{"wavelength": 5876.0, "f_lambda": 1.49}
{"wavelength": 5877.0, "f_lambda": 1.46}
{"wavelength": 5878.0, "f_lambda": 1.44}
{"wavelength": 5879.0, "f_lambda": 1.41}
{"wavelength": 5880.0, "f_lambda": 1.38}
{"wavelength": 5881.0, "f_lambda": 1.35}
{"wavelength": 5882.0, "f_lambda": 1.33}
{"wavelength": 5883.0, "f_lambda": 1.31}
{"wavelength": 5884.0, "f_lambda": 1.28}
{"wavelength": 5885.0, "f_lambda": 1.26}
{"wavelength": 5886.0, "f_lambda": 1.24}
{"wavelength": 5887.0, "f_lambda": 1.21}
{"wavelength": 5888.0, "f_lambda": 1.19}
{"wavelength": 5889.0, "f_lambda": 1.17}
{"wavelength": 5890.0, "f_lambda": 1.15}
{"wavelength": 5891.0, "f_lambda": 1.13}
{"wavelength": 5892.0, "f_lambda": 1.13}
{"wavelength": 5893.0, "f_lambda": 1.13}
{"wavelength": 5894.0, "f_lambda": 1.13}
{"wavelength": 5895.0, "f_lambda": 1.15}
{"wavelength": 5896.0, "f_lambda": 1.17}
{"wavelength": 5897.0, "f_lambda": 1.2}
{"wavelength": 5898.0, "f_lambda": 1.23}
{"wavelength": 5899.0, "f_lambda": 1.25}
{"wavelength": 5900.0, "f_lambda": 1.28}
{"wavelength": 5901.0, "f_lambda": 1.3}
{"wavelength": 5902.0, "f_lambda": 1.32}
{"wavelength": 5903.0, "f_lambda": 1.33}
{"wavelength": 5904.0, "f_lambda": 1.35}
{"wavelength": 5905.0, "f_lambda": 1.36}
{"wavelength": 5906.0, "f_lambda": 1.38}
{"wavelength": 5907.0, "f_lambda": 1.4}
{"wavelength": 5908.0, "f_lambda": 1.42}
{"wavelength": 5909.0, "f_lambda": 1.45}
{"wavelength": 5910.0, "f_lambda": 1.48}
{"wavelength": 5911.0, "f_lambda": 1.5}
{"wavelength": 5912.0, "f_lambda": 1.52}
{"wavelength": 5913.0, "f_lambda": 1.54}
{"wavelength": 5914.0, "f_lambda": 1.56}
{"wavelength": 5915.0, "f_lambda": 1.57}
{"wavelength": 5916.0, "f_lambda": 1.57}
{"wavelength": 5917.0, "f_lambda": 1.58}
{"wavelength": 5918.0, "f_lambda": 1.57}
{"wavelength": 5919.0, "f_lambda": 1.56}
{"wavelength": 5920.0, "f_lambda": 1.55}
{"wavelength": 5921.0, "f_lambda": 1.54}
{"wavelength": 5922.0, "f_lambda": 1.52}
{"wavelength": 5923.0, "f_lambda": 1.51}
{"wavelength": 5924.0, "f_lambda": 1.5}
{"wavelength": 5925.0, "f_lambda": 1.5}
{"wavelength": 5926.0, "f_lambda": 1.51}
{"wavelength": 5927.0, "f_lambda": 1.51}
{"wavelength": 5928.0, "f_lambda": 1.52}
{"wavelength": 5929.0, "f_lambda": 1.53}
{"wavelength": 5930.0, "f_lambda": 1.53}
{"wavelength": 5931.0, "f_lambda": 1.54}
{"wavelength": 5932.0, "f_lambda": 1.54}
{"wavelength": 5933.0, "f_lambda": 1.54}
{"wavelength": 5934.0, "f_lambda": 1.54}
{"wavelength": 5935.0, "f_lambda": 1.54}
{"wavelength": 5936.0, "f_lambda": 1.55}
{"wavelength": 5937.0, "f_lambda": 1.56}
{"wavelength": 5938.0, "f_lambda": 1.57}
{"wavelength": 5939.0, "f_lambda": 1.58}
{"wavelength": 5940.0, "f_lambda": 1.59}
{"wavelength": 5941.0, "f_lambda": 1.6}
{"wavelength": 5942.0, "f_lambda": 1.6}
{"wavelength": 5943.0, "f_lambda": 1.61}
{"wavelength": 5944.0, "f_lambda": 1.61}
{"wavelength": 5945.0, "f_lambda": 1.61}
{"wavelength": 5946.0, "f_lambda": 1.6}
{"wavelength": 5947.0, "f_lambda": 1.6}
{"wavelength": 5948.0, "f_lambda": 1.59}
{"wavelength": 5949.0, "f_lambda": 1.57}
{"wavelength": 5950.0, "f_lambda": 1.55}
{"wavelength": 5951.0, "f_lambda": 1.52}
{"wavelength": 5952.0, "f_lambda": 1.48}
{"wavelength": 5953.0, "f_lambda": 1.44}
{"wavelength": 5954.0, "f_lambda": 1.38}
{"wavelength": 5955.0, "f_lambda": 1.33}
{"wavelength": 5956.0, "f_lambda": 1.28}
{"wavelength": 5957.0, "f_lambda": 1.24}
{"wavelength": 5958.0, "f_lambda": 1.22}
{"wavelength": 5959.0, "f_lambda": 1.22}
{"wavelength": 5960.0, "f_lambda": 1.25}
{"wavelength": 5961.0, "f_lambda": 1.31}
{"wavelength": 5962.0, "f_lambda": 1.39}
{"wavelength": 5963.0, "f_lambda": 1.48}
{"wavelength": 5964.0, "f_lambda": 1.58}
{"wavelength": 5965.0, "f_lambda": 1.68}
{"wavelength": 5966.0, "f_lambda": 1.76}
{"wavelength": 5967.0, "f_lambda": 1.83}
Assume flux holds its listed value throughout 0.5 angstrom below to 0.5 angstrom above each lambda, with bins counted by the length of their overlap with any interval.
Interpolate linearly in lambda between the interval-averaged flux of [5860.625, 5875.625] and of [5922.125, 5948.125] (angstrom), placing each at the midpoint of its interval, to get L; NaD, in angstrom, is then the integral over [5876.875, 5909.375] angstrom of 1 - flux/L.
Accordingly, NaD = 6.0 angstrom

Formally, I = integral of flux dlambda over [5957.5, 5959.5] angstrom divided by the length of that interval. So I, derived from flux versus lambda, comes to 1.22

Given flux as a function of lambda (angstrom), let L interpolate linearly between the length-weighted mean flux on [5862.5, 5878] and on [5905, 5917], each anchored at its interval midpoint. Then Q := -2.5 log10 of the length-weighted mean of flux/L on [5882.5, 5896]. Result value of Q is 0.27 mag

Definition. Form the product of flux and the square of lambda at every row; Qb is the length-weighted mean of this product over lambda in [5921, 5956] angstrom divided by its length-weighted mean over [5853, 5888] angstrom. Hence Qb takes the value 1.06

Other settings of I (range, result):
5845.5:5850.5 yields 1.59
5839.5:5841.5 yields 1.54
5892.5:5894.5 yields 1.13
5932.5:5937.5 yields 1.55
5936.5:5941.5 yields 1.58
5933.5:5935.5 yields 1.54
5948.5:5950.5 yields 1.56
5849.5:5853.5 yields 1.57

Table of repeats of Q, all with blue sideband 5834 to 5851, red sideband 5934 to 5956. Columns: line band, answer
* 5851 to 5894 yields 0.08 mag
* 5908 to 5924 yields 0.01 mag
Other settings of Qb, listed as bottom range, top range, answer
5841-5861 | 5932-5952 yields 1.04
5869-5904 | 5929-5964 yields 1.15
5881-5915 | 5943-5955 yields 1.20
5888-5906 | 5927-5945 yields 1.29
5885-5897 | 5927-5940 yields 1.34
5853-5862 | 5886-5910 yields 0.83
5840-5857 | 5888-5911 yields 0.83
